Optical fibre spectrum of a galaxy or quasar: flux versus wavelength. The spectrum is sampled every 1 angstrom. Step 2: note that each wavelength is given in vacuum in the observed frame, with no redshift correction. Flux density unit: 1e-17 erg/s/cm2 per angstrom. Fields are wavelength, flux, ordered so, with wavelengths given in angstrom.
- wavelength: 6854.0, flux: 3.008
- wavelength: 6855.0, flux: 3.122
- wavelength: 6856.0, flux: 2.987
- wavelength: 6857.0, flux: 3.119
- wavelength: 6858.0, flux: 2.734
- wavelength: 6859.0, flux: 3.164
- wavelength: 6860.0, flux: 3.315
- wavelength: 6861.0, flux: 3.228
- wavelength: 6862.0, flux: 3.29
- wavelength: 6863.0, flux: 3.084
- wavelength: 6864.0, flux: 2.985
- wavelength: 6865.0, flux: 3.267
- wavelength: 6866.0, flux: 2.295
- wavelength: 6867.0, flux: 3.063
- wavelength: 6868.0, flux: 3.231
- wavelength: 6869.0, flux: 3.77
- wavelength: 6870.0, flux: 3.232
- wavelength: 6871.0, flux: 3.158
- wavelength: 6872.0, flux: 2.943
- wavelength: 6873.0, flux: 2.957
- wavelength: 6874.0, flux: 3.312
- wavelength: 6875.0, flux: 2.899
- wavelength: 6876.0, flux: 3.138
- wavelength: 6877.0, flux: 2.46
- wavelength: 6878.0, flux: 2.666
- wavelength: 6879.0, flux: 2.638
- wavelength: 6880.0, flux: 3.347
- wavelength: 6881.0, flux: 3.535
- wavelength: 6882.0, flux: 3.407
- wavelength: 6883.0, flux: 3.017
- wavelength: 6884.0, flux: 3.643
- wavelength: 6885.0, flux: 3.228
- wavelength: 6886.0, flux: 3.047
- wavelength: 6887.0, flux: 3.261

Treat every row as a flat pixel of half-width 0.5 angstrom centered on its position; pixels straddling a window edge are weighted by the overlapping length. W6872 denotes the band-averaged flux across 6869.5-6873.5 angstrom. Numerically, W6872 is 3.07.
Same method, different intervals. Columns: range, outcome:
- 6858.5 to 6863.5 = 3.22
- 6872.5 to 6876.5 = 3.08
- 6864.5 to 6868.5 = 2.96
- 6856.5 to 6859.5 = 3.01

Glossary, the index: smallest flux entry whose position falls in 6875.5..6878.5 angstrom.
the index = 2.46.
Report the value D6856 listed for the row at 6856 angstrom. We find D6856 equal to 2.987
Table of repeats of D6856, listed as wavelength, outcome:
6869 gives 3.77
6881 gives 3.535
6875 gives 2.899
